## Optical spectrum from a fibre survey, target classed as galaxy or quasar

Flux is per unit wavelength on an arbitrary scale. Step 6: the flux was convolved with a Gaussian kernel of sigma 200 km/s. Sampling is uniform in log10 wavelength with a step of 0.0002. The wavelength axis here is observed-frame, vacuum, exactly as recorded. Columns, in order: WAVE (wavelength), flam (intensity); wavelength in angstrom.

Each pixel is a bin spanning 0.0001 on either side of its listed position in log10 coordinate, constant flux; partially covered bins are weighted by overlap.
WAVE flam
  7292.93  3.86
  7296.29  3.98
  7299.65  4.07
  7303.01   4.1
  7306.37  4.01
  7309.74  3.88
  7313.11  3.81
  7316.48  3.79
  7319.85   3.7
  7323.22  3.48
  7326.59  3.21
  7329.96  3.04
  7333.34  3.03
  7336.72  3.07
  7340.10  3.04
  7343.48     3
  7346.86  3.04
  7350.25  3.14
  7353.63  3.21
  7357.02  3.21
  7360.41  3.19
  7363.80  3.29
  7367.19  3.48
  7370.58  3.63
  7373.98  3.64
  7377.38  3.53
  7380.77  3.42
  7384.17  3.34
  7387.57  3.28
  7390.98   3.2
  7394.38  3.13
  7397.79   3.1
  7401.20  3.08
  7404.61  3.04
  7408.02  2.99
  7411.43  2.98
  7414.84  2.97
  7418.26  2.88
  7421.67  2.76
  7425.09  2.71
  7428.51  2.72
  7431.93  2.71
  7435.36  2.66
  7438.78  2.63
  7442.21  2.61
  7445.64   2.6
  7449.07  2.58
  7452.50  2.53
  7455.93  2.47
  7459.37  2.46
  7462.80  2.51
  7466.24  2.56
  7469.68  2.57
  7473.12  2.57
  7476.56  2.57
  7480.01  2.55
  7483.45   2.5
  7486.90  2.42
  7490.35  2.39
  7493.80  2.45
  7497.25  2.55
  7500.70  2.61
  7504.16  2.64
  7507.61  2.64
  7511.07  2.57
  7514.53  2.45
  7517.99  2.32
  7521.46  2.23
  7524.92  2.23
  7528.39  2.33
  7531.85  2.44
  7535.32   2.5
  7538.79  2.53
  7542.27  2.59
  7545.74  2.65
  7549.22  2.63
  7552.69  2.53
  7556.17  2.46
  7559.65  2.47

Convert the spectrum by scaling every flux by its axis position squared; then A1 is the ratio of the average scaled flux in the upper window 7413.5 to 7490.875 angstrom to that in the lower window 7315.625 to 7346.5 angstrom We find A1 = 0.8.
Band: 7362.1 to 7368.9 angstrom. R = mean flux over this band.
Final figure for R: 3.39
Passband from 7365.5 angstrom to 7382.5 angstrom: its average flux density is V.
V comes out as 3.54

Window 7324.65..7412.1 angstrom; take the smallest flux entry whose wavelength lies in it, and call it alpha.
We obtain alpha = 2.98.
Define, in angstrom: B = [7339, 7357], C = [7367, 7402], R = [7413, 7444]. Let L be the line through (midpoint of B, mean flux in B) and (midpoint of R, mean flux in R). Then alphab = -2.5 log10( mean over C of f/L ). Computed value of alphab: -0.14 mag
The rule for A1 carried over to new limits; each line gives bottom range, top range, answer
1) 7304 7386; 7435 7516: 0.78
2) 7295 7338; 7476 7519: 0.73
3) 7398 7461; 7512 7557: 0.92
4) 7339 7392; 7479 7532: 0.77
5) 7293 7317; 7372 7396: 0.87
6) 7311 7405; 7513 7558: 0.78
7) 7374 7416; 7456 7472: 0.80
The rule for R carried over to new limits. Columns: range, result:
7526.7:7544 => 2.48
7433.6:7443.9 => 2.63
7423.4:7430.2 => 2.72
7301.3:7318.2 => 3.92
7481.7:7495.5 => 2.44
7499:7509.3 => 2.63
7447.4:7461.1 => 2.51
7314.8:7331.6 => 3.45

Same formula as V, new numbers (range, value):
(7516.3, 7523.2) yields 2.27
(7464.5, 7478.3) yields 2.57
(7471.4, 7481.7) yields 2.56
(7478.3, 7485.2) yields 2.53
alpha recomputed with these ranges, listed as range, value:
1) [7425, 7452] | 2.58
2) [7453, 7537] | 2.23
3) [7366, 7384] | 3.42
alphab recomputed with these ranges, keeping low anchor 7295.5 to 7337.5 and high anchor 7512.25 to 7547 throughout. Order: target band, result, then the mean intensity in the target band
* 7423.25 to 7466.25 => 0.12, 2.6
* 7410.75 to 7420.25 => 0.05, 2.94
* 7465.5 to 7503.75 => 0.06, 2.52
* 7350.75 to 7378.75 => -0.01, 3.39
